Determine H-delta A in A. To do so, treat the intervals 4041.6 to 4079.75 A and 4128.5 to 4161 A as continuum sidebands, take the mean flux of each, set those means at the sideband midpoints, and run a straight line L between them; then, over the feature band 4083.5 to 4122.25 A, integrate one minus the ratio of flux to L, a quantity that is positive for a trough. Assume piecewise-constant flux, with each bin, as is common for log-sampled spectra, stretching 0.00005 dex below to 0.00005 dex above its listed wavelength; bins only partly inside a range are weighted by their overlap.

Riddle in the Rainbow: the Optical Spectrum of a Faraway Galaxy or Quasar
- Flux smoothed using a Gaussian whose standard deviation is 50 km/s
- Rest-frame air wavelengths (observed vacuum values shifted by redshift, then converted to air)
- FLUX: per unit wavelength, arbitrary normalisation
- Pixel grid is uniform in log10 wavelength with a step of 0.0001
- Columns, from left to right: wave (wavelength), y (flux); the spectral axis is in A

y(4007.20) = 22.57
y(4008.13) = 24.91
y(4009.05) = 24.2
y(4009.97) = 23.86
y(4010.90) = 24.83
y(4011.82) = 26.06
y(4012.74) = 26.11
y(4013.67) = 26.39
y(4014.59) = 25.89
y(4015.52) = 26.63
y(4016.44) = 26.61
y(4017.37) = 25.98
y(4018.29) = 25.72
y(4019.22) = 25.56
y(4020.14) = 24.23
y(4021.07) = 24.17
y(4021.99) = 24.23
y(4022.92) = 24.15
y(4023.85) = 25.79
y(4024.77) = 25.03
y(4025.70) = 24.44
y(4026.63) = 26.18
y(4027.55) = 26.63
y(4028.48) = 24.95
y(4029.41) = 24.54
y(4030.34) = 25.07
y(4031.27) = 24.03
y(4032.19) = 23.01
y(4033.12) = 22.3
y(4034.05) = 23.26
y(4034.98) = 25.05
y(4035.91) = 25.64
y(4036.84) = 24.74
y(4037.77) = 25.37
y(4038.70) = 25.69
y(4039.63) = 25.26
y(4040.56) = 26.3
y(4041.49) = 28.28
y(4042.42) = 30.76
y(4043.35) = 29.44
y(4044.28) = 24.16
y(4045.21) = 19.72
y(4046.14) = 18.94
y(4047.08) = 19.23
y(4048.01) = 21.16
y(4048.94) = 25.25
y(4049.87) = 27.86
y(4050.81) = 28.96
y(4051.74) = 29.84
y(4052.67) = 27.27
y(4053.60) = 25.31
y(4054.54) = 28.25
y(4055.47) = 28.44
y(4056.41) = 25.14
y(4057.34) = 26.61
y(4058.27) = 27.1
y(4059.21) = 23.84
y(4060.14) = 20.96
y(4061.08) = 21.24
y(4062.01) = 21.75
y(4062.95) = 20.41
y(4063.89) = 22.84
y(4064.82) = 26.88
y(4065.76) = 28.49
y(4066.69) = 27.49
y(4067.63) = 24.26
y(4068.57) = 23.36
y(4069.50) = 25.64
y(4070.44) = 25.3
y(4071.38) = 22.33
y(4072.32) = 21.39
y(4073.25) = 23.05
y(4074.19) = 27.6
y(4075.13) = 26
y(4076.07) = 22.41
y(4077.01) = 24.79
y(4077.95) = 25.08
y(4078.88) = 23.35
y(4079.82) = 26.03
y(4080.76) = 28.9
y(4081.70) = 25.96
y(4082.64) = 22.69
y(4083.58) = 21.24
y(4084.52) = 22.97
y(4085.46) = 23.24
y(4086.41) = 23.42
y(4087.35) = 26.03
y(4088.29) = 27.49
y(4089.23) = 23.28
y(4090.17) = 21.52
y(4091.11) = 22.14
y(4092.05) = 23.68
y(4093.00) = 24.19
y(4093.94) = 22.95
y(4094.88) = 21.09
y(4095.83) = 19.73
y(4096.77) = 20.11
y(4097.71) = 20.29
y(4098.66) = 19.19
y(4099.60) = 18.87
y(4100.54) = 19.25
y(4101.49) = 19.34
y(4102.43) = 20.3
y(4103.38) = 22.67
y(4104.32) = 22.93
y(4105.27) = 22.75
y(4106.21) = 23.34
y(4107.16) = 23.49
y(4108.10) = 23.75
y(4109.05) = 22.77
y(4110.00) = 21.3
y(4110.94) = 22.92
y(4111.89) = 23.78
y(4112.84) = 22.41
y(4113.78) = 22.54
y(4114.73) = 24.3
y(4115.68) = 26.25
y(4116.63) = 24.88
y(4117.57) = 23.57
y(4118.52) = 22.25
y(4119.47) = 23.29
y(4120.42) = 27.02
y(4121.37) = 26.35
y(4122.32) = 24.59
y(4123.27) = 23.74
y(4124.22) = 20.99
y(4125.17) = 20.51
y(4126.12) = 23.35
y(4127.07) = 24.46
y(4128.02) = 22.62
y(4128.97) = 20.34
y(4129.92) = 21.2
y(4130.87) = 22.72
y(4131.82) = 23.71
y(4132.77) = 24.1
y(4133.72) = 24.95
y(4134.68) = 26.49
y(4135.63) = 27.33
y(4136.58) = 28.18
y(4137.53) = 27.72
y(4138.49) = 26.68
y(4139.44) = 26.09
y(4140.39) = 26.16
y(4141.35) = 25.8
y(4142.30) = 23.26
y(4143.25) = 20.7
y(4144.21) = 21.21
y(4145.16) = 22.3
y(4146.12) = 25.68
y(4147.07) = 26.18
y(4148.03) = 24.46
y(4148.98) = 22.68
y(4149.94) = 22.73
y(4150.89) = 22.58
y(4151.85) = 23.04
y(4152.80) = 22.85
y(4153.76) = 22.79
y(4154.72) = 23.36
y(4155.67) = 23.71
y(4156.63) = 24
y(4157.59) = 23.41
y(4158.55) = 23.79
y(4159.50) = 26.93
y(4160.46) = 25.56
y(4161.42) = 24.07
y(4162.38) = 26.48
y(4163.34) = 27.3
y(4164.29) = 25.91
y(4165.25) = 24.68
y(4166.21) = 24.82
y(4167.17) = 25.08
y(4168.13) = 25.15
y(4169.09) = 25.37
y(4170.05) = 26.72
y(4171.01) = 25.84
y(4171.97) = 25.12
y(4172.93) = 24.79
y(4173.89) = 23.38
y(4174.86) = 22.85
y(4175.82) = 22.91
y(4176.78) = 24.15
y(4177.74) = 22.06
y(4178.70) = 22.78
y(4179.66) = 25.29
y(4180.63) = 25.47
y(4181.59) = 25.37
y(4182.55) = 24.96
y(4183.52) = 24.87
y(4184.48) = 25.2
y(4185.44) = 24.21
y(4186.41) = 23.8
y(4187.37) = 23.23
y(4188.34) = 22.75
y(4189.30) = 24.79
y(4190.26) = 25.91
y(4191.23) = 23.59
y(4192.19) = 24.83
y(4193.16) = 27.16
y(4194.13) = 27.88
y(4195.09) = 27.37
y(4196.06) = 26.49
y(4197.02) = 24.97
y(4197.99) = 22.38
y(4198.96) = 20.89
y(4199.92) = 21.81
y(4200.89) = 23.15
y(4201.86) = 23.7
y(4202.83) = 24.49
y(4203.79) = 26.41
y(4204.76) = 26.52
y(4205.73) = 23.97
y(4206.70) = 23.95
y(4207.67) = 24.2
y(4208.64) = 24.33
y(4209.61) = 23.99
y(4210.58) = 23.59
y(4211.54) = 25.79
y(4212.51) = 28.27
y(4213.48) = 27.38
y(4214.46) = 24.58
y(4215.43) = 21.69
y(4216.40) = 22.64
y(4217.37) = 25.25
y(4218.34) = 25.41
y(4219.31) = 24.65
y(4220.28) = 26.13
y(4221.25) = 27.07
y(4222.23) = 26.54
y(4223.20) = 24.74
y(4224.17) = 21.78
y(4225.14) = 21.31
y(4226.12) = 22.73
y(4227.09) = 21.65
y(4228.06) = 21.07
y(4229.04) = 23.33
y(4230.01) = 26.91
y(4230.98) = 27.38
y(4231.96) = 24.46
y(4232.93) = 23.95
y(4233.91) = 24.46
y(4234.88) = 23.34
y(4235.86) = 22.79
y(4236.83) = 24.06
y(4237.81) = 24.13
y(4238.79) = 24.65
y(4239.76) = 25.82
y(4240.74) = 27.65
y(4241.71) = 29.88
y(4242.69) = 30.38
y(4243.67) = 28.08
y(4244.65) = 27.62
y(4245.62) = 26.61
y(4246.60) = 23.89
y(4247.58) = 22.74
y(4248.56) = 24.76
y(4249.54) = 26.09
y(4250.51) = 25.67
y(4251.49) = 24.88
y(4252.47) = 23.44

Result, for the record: 2.7 A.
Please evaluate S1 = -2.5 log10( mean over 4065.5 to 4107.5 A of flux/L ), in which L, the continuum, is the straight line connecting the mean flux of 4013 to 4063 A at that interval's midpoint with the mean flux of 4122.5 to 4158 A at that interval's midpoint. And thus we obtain 0.06 mag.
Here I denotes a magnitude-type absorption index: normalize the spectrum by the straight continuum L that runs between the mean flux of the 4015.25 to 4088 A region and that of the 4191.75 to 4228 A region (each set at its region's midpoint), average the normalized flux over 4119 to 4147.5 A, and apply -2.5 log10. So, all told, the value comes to 0.02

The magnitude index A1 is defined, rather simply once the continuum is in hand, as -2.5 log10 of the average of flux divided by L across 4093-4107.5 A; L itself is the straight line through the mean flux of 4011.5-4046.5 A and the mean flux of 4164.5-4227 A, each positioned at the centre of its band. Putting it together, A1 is 0.18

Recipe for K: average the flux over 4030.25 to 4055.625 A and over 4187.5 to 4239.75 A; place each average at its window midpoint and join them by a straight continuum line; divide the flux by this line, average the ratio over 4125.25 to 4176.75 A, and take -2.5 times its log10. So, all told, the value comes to 0.02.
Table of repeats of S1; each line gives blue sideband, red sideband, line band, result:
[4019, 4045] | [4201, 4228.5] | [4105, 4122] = 0.05 mag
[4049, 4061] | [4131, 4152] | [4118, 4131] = 0.08 mag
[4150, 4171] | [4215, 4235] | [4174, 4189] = 0.02 mag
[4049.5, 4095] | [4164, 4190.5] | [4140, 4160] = 0.04 mag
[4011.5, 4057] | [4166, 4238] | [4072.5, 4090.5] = 0.03 mag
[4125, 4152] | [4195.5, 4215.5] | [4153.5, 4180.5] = -0.02 mag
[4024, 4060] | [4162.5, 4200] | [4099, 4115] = 0.13 mag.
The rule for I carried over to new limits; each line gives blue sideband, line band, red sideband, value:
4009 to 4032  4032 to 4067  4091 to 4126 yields -0.031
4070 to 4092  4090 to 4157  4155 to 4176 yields 0.060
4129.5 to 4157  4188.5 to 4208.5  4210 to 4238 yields -0.015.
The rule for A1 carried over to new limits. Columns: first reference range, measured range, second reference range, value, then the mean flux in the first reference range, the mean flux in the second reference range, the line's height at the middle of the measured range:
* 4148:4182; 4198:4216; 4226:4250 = 0.02 mag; 24.4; 25.2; 24.8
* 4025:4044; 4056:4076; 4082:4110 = -0.02 mag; 25.5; 22.2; 23.8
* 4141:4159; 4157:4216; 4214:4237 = -0.04 mag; 23.4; 24.1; 23.7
